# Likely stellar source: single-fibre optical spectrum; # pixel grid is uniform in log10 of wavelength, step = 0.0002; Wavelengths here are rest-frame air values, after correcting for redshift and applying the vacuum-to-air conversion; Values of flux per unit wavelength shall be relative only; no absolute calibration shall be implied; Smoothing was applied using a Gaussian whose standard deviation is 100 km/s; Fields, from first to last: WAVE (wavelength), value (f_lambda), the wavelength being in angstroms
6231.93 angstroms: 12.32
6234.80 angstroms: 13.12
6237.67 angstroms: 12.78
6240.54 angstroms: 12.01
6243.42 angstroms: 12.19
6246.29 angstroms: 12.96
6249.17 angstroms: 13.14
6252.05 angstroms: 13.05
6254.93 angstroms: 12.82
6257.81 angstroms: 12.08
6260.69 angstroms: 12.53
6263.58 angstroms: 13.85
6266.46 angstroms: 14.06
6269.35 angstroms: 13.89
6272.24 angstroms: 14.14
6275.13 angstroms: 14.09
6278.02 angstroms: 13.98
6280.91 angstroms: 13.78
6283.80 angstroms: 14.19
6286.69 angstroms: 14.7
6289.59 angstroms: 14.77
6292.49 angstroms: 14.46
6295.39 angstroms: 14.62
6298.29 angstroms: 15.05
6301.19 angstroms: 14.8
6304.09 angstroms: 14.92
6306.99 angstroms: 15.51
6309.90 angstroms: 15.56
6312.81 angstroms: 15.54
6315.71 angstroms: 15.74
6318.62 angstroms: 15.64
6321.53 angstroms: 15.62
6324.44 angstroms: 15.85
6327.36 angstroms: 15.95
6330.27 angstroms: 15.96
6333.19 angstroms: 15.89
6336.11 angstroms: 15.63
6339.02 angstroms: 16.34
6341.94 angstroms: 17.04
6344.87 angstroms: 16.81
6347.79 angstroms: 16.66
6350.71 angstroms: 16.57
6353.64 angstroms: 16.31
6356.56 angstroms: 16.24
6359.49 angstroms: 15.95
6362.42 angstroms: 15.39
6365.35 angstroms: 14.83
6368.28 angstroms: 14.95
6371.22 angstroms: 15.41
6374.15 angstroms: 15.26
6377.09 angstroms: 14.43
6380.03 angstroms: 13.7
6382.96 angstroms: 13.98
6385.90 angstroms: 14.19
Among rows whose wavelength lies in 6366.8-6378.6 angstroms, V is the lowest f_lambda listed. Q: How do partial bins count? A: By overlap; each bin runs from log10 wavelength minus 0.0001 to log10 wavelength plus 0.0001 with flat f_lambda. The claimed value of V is 14.43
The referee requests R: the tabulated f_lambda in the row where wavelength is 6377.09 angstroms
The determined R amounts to 14.43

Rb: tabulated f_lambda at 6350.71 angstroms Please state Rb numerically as 16.57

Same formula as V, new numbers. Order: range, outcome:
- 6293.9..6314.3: 14.62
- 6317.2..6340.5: 15.62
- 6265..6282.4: 13.78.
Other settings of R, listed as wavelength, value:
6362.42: 15.39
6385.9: 14.19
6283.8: 14.19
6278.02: 13.98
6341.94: 17.04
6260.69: 12.53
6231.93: 12.32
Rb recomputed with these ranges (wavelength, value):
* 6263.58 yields 13.85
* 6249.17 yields 13.14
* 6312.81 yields 15.54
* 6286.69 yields 14.7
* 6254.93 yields 12.82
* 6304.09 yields 14.92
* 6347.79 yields 16.66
